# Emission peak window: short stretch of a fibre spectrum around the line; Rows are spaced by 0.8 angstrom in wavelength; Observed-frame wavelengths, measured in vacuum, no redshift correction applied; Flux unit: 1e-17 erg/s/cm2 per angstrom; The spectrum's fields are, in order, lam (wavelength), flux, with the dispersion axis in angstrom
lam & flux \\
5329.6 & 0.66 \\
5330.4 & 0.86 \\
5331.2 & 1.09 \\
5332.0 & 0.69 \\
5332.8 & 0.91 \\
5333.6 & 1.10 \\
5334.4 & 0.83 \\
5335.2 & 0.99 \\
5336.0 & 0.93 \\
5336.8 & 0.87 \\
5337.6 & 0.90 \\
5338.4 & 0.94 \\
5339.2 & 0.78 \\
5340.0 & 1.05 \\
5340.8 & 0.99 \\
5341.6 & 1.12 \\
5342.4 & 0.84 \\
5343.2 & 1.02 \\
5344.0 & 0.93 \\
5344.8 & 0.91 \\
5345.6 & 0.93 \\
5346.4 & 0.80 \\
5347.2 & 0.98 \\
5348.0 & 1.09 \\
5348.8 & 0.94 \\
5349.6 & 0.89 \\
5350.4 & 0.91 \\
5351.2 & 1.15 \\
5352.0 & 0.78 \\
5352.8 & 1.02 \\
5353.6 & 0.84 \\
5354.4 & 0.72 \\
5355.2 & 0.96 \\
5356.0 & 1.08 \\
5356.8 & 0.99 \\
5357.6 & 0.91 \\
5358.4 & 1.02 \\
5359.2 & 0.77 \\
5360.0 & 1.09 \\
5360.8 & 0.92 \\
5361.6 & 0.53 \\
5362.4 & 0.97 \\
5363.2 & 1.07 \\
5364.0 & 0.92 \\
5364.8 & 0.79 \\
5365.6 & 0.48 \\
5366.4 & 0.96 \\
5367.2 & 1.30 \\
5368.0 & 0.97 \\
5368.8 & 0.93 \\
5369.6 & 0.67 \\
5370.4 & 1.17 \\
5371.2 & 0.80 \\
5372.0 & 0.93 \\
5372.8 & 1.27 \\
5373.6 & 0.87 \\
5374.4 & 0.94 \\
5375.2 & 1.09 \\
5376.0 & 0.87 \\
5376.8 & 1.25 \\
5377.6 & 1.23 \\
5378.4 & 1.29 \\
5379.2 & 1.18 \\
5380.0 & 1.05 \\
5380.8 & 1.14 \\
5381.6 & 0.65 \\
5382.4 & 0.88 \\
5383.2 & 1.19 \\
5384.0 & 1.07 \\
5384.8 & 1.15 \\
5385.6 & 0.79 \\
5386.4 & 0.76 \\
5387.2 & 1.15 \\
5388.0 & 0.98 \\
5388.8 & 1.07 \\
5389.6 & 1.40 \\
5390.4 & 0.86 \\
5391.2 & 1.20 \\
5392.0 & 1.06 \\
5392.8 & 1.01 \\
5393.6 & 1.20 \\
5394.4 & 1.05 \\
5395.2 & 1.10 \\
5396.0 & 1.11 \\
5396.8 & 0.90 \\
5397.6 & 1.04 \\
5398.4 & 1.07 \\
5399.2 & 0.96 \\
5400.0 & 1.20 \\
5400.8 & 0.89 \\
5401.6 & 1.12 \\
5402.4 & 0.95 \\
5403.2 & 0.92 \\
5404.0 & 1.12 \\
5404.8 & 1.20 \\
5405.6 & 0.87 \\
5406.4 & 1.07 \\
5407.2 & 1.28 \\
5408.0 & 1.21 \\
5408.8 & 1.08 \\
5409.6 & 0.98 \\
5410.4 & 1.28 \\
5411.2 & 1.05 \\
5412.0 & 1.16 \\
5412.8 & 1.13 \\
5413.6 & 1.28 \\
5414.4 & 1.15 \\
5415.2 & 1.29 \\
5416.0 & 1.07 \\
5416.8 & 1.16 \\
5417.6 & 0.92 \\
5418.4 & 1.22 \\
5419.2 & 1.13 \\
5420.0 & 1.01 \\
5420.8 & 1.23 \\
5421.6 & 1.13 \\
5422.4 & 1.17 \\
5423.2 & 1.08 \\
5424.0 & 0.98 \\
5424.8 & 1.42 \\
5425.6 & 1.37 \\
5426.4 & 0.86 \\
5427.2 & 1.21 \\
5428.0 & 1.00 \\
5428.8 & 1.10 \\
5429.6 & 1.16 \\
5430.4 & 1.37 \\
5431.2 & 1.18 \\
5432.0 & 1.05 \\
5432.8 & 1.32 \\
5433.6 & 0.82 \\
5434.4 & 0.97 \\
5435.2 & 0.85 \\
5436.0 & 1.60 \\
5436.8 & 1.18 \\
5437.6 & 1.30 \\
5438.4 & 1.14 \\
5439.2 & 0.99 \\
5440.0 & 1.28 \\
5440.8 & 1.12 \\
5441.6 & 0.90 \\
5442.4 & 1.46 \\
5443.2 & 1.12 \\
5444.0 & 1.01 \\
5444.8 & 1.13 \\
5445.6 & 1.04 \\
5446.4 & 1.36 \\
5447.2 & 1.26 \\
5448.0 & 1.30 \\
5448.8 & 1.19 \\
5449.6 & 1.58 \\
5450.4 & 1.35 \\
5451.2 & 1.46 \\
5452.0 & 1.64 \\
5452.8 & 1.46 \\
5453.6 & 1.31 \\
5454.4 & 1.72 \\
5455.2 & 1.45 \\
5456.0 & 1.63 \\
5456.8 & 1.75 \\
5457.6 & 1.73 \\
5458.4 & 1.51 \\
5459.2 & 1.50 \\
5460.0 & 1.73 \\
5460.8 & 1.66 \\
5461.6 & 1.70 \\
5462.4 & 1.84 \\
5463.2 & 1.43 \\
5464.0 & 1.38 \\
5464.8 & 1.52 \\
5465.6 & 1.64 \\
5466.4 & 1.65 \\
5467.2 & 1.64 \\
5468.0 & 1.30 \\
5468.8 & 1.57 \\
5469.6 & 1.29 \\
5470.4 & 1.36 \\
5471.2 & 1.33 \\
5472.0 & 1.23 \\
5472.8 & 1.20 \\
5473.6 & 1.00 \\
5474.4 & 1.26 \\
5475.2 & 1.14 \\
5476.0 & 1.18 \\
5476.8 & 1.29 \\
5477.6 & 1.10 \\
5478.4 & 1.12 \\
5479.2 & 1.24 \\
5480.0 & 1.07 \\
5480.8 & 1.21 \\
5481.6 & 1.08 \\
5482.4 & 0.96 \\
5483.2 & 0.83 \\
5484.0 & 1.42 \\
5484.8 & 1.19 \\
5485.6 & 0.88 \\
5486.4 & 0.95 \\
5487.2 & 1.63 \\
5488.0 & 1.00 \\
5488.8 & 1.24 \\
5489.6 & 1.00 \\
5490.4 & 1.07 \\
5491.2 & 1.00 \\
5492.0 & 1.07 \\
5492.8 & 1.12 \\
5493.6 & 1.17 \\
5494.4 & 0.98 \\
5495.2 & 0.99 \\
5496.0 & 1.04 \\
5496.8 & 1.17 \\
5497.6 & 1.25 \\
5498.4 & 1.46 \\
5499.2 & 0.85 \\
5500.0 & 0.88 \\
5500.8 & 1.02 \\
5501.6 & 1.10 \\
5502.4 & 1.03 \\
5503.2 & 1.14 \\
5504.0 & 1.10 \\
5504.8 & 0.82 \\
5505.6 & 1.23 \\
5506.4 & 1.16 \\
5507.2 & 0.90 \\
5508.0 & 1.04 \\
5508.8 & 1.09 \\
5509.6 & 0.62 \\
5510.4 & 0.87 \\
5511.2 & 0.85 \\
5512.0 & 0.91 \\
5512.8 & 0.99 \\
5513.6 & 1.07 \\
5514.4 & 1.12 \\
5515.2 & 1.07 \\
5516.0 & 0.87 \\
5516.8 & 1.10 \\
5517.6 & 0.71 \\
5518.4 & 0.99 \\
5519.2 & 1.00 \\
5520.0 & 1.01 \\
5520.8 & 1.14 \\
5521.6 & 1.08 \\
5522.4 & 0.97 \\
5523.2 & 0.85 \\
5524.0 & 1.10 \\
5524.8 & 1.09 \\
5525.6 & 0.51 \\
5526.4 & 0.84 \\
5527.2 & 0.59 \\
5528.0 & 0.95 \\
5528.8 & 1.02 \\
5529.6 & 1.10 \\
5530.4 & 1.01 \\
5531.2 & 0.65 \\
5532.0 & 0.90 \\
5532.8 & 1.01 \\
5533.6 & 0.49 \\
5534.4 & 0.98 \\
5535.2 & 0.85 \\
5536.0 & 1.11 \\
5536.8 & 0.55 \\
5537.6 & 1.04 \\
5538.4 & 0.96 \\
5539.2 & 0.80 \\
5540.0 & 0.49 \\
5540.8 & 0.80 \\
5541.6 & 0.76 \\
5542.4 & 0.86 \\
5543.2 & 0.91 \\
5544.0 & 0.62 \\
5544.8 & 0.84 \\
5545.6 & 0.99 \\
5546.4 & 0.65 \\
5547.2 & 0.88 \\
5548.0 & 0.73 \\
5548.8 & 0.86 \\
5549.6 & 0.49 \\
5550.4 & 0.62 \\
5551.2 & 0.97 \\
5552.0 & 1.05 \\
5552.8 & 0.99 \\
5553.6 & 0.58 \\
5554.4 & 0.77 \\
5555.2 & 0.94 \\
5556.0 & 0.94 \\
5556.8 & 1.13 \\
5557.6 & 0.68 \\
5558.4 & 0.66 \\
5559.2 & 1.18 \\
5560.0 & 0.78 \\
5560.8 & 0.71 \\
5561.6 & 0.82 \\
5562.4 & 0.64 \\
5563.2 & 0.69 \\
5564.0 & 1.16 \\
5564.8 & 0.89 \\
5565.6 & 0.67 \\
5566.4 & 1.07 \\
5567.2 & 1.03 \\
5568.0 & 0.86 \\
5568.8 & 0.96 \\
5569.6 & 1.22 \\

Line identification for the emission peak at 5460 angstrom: C III]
